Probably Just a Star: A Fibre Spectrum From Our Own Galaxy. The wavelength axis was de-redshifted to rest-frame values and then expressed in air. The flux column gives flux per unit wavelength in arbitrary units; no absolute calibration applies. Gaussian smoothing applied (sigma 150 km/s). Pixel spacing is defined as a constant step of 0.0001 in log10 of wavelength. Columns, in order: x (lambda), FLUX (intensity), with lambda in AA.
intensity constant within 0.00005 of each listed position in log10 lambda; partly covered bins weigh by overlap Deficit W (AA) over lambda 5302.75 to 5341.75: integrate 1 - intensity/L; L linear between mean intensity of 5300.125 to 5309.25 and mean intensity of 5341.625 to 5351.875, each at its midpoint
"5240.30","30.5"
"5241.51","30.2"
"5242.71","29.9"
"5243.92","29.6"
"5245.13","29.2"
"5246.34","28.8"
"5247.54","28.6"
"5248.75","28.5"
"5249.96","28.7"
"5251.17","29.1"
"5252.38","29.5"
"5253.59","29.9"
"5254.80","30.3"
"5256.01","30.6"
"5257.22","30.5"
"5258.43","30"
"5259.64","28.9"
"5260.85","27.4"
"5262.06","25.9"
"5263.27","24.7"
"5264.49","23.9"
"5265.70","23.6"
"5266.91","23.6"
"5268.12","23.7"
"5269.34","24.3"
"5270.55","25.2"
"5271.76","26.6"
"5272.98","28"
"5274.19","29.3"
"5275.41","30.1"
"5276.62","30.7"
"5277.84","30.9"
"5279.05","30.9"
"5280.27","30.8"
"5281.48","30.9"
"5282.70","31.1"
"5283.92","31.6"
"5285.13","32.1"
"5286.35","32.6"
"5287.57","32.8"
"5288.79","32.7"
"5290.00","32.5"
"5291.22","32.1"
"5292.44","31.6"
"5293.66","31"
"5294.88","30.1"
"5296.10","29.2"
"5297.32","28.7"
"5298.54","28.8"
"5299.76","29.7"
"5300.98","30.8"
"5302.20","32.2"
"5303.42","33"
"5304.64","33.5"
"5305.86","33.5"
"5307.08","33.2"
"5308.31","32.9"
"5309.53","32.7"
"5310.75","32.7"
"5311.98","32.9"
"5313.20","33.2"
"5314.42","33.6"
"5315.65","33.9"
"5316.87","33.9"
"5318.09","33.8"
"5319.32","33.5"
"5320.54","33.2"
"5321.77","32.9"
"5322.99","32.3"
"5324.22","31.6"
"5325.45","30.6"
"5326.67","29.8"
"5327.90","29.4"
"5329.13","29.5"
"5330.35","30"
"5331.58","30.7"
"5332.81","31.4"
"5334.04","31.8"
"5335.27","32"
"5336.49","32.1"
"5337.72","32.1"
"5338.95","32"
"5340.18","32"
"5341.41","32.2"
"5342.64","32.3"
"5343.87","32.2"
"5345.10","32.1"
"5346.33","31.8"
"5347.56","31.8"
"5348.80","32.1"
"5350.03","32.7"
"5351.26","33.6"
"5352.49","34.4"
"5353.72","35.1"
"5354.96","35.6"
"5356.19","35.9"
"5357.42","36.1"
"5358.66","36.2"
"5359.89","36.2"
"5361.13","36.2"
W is 0.3 AA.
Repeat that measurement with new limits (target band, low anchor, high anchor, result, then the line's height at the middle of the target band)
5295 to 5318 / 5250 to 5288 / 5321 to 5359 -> -1.12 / 30.6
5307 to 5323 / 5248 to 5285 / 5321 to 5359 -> -1.15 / 31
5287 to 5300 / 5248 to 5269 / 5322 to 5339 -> -0.71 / 29.3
